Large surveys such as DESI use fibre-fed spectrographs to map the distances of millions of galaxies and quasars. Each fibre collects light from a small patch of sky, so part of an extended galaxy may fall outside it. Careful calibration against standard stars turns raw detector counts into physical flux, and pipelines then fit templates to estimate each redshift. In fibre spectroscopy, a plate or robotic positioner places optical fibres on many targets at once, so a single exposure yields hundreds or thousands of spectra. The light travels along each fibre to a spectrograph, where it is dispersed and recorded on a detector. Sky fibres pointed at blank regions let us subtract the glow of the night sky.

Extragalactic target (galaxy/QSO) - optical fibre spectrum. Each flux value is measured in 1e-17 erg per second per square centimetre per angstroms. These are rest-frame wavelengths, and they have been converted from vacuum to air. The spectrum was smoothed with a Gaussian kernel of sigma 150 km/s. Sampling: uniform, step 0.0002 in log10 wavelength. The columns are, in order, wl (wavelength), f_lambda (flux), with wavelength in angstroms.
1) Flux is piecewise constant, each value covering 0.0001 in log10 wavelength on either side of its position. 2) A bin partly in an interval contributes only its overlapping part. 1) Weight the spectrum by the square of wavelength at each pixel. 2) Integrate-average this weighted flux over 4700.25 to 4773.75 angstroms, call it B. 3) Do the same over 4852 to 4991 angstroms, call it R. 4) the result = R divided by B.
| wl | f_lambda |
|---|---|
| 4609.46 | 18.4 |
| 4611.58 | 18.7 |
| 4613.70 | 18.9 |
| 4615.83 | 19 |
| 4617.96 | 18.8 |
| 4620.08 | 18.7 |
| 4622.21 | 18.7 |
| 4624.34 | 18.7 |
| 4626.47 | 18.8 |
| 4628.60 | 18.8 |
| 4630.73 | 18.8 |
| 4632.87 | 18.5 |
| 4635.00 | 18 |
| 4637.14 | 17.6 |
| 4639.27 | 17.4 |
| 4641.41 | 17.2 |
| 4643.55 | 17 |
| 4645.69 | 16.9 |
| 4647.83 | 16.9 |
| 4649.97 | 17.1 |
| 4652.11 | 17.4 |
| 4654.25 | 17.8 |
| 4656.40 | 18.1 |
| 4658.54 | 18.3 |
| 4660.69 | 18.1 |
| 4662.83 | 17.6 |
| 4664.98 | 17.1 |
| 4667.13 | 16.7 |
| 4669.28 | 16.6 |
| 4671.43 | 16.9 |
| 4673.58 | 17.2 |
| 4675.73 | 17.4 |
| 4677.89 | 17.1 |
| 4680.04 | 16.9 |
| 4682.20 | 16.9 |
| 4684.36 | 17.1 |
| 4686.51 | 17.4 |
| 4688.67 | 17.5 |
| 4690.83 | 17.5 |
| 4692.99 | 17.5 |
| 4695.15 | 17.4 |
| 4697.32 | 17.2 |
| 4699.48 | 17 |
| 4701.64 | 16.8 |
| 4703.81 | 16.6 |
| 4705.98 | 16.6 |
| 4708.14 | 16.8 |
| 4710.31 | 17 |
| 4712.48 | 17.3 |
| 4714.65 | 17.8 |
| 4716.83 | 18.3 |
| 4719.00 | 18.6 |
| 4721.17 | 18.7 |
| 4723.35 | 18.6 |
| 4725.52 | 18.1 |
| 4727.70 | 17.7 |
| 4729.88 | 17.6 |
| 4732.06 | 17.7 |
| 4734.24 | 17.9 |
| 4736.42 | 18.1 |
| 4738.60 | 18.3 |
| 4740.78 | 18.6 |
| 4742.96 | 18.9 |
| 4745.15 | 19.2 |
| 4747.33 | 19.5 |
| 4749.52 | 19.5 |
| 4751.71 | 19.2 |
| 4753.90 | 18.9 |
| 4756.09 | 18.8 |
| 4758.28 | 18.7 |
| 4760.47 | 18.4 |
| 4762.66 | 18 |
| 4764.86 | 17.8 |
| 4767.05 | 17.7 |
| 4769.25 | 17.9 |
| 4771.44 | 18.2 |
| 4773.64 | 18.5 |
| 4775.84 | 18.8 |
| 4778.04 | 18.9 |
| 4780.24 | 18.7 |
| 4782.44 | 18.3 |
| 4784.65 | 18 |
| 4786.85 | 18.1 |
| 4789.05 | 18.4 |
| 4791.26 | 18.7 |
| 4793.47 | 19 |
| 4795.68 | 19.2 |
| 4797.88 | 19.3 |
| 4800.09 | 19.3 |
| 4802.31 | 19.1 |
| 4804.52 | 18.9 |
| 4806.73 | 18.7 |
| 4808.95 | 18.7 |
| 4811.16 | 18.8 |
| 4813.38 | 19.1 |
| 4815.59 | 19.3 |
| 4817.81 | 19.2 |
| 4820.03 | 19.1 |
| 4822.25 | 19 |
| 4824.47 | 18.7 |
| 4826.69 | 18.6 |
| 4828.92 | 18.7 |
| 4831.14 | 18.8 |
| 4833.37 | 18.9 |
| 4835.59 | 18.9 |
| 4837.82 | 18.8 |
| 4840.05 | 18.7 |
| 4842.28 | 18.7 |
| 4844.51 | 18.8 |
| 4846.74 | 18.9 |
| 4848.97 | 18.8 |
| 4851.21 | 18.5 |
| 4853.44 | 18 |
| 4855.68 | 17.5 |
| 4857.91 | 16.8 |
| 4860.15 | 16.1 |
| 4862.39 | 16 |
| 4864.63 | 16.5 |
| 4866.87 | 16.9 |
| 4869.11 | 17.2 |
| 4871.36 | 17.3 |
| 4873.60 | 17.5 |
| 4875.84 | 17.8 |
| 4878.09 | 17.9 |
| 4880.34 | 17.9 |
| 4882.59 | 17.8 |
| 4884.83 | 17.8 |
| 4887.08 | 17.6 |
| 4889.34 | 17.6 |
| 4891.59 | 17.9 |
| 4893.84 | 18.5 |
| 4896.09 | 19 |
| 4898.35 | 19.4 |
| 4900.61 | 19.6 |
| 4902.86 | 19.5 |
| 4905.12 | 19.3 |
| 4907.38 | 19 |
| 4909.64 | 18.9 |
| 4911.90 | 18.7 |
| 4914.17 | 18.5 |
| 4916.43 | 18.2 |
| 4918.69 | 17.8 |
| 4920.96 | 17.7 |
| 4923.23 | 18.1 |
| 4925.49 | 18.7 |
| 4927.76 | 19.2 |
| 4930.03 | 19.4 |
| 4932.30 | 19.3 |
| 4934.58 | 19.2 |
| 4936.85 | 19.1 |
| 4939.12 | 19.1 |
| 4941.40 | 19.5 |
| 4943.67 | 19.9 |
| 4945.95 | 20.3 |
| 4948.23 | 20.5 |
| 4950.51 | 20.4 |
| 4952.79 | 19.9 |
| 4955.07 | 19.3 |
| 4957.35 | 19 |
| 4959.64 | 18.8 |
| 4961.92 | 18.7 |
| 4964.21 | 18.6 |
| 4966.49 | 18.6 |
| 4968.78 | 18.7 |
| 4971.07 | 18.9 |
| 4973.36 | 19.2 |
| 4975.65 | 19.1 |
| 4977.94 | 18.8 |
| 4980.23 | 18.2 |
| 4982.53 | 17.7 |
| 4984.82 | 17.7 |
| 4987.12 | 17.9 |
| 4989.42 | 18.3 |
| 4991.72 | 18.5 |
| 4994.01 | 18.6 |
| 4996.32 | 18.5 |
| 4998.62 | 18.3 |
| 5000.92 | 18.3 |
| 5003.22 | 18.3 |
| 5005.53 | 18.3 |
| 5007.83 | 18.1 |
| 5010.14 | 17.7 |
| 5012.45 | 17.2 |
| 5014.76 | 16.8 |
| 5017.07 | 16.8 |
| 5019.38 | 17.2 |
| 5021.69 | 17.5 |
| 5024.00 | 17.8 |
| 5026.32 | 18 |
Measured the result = 1.10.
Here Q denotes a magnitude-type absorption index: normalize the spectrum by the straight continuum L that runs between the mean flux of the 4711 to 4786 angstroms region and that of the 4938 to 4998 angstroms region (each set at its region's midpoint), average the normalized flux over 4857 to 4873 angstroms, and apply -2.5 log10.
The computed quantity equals 0.12 mag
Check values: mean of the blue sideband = 18.4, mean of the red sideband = 18.9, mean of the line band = 16.7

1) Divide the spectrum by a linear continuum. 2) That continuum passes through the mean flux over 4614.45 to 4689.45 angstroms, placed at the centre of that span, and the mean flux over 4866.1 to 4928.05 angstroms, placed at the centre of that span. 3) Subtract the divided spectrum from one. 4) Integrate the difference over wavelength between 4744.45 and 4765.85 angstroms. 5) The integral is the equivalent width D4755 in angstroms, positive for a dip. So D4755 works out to -1.0 angstroms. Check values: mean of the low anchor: 17.7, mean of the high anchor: 18.3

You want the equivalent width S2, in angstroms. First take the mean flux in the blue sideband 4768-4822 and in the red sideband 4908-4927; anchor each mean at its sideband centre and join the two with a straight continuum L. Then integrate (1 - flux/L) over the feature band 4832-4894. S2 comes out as 2.4 angstroms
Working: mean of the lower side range 18.8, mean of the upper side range 18.4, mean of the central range 17.8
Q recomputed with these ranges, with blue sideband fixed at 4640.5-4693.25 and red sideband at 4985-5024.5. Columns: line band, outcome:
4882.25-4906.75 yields -0.05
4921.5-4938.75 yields -0.07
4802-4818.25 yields -0.08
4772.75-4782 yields -0.07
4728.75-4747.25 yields -0.06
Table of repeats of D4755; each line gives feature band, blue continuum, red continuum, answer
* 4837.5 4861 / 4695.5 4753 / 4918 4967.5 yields 0.6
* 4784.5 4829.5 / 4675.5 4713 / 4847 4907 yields -3.3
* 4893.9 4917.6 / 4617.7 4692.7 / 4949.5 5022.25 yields -1.0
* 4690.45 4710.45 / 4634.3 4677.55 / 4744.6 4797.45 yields 0.9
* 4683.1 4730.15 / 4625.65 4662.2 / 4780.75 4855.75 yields 1.7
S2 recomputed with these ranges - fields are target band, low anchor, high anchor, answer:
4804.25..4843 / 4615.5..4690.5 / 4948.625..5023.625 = -1.8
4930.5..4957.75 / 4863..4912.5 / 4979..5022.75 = -2.5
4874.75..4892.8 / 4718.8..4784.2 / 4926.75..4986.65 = 1.0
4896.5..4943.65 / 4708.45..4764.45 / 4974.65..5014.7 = -1.9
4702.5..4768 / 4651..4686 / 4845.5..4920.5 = -2.3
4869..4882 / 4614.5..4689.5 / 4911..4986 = 0.7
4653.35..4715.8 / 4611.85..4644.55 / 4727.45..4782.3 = 3.9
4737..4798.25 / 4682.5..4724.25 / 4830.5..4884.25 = -3.5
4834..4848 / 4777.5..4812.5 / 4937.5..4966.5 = 0.1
